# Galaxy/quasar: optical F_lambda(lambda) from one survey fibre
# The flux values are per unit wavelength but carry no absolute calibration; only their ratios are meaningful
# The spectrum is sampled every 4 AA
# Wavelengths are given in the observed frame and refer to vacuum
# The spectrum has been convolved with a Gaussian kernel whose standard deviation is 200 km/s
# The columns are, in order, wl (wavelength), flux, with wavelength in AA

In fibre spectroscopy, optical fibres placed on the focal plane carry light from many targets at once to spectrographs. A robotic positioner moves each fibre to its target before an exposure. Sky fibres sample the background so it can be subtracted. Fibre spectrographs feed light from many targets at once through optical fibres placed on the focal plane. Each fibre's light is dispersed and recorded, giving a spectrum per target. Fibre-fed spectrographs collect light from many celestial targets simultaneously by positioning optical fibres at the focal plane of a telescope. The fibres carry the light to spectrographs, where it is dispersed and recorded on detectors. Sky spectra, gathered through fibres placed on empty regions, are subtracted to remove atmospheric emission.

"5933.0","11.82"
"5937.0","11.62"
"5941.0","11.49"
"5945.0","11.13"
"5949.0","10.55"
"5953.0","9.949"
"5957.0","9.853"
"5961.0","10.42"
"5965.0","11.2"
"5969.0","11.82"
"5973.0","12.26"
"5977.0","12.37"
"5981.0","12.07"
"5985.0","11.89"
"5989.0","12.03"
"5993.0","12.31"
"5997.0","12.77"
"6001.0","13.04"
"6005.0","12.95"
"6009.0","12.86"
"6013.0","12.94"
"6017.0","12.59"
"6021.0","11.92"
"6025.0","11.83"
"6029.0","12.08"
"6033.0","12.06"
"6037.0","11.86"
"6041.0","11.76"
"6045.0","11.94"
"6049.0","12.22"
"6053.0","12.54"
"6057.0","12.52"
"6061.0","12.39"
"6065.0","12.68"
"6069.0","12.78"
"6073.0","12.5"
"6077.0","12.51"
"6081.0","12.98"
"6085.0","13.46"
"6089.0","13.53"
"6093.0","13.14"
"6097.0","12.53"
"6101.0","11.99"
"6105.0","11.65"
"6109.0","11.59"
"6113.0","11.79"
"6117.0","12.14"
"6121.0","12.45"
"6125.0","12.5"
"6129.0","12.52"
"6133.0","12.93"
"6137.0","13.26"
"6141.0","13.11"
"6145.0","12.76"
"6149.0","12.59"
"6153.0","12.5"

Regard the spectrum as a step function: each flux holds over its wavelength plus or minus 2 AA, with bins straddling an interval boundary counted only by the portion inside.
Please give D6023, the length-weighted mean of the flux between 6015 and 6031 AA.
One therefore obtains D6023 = 12.1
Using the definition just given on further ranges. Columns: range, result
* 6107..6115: 11.7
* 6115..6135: 12.5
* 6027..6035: 12.1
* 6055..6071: 12.6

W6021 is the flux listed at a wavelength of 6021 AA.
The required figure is 11.92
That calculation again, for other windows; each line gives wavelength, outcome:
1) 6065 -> 12.68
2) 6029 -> 12.08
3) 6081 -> 12.98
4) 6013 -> 12.94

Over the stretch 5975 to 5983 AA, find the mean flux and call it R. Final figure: 12.2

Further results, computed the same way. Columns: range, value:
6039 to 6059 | 12.2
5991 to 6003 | 12.7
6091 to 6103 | 12.6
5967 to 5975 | 12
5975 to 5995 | 12.1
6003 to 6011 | 12.9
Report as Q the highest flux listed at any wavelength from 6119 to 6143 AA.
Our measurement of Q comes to 13.26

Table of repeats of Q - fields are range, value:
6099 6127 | 12.5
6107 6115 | 11.79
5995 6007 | 13.04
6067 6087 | 13.46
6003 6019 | 12.95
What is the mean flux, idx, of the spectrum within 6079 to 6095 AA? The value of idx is 13.3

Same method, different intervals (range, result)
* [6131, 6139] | 13.1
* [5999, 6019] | 12.9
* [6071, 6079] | 12.5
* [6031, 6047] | 11.9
